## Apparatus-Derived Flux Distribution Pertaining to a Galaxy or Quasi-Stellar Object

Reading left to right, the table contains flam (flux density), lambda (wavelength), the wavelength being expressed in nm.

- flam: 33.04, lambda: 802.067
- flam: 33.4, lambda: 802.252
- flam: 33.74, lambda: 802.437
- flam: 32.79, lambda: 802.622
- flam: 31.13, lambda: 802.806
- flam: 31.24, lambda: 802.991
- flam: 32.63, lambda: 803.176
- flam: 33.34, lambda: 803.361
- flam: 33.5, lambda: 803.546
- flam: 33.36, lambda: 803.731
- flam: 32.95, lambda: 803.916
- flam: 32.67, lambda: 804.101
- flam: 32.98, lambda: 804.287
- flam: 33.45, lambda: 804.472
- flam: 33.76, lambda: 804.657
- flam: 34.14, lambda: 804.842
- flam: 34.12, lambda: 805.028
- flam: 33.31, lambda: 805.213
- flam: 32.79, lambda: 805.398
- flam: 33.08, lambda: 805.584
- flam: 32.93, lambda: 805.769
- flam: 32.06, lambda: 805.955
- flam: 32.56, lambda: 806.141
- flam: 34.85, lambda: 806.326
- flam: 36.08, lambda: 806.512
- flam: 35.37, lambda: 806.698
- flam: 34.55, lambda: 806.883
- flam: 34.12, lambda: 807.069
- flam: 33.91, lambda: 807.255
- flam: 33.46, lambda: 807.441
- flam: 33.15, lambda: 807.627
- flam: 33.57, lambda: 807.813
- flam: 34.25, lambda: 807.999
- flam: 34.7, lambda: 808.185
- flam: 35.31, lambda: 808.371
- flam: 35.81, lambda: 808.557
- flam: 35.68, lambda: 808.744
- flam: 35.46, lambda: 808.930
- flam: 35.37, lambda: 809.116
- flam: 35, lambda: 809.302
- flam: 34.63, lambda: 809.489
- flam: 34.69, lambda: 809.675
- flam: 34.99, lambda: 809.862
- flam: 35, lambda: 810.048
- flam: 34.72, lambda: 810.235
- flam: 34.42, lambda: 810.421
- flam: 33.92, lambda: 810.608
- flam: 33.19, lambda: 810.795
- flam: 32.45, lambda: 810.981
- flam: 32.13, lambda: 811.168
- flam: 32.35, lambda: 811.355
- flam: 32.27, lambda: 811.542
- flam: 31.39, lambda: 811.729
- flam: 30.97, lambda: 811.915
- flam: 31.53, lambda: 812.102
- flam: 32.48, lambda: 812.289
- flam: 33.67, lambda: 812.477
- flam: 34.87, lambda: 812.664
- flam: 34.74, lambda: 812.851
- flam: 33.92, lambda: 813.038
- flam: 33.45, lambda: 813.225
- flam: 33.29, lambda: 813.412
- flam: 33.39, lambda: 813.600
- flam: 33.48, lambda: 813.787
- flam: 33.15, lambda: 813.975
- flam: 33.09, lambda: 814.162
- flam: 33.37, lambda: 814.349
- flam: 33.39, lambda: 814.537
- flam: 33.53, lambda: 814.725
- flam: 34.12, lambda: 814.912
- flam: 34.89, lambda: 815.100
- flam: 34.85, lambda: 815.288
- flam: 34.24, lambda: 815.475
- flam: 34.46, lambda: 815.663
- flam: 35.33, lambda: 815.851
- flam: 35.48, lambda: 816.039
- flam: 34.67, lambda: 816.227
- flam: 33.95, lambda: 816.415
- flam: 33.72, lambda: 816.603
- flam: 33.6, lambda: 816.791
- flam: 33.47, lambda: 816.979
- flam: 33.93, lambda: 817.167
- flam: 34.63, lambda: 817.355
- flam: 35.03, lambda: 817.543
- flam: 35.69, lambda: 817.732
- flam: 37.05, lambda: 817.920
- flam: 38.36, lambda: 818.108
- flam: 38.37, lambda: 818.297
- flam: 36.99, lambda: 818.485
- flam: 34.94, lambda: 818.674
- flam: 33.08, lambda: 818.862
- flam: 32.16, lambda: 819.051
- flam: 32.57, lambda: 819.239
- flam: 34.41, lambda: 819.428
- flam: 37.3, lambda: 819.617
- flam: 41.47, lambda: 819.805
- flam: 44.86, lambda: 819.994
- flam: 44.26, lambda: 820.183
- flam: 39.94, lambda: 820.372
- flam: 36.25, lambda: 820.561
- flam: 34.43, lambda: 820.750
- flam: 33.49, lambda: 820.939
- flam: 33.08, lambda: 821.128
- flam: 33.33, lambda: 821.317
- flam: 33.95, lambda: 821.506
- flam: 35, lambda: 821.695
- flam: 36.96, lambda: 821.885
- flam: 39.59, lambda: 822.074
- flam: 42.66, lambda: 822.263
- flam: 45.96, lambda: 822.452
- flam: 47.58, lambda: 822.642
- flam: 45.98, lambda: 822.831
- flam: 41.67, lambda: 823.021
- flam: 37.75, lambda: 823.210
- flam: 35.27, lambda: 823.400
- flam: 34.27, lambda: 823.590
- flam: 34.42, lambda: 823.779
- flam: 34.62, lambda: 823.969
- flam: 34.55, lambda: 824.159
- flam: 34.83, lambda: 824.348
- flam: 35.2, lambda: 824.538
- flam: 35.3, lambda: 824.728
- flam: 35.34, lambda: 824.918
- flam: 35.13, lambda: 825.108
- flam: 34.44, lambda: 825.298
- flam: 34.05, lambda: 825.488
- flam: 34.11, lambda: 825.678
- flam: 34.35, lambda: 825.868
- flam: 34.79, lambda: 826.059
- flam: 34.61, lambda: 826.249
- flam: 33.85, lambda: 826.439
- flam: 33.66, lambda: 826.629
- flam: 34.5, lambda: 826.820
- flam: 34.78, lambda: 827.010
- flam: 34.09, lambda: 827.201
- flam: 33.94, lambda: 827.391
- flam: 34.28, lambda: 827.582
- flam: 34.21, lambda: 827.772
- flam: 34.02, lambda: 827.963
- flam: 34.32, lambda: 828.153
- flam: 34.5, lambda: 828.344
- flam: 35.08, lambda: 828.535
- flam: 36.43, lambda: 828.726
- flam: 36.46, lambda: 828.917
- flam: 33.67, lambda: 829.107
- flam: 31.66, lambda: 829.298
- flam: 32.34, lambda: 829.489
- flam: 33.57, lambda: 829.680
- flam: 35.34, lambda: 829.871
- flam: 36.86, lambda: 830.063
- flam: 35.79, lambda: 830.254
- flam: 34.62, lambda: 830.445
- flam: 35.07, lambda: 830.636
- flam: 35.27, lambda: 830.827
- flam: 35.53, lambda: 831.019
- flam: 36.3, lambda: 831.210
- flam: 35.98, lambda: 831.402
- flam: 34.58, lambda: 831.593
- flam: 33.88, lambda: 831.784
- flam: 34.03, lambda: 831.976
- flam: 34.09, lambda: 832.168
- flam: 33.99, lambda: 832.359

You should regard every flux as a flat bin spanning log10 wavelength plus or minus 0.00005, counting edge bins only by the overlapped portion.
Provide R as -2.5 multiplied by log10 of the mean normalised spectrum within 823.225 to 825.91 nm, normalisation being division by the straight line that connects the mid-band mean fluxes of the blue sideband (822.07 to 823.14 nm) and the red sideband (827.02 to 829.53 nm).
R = 0.17 mag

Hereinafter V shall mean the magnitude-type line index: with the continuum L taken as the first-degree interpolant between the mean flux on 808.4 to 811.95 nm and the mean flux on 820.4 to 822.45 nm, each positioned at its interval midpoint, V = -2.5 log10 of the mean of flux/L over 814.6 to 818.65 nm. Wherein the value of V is 0.01 mag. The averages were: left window 34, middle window 35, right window 36.5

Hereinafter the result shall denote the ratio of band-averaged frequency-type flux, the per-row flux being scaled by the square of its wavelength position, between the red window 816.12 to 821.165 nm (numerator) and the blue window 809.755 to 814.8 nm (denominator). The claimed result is 1.1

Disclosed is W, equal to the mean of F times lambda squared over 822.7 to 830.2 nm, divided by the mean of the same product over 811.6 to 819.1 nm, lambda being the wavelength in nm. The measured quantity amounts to 1.06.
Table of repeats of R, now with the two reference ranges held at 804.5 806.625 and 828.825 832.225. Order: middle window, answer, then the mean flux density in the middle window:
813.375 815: 0.02 mag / 33.4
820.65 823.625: -0.12 mag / 38.3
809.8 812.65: 0.03 mag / 33.1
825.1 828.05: 0.01 mag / 34.3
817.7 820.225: -0.09 mag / 37.2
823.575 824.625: -0.01 mag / 34.7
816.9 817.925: -0.02 mag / 34.8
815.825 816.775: -0.01 mag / 34.5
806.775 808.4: -0.01 mag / 34.1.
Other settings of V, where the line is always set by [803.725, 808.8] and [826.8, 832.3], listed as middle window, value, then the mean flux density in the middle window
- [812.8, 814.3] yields 0.02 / 33.5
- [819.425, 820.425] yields -0.19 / 40.9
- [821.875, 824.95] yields -0.12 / 38.5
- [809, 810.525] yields -0.03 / 34.9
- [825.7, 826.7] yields 0.01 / 34.3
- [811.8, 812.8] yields 0.04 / 32.8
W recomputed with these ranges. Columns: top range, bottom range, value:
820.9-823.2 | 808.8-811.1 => 1.17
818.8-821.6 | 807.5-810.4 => 1.07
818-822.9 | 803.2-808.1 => 1.17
